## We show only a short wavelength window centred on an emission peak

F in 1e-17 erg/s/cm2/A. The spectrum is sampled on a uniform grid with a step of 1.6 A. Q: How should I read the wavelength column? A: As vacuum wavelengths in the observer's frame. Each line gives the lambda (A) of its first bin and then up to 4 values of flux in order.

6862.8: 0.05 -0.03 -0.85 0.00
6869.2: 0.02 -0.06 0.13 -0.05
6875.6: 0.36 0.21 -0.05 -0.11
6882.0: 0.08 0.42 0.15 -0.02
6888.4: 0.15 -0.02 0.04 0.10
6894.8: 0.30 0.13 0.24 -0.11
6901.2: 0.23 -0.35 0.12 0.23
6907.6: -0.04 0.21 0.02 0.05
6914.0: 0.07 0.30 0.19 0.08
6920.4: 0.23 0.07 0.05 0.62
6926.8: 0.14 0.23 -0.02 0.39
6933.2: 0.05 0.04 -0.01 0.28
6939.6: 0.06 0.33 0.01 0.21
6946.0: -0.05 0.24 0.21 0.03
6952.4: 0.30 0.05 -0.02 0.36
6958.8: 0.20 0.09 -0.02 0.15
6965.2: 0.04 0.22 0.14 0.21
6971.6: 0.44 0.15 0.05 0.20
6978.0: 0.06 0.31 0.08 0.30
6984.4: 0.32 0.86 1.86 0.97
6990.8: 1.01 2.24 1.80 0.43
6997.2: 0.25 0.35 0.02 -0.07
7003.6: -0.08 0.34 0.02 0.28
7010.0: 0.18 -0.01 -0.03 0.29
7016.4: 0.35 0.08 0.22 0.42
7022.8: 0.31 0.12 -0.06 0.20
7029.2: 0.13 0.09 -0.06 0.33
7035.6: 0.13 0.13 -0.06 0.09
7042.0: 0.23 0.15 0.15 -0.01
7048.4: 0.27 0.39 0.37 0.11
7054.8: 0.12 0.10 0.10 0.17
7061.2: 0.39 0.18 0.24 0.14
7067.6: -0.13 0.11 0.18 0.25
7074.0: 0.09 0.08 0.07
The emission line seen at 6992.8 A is [O II] 3727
